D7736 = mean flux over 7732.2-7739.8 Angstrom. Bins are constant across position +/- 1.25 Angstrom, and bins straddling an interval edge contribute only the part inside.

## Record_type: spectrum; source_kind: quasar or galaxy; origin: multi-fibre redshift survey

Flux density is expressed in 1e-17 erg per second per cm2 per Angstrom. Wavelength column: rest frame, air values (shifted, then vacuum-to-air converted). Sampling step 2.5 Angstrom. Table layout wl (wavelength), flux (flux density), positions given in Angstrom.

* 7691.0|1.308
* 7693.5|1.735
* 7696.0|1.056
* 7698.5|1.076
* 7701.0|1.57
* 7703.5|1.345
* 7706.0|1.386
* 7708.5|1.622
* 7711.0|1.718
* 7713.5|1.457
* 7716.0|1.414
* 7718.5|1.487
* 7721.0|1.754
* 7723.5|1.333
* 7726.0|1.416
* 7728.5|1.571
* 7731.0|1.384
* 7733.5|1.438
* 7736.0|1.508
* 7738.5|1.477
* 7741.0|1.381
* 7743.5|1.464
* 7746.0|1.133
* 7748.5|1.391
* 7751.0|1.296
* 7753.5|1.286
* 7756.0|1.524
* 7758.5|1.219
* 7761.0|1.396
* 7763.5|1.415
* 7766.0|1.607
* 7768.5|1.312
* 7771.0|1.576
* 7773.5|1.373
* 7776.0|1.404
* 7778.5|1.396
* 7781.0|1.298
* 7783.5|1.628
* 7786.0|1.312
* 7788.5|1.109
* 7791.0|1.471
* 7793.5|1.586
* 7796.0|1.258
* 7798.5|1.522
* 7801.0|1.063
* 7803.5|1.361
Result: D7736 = 1.47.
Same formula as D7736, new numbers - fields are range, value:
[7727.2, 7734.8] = 1.46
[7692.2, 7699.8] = 1.29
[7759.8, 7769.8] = 1.43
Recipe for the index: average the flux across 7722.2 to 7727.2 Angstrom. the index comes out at 1.38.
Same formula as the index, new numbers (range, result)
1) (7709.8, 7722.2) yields 1.56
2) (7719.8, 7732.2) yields 1.49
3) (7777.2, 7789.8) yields 1.35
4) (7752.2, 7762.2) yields 1.36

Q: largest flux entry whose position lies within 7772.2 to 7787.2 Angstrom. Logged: 1.628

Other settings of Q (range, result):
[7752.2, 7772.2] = 1.607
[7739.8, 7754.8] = 1.464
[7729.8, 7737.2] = 1.508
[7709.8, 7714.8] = 1.718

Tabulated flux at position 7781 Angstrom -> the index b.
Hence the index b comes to 1.298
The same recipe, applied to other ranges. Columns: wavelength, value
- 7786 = 1.312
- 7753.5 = 1.286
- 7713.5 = 1.457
